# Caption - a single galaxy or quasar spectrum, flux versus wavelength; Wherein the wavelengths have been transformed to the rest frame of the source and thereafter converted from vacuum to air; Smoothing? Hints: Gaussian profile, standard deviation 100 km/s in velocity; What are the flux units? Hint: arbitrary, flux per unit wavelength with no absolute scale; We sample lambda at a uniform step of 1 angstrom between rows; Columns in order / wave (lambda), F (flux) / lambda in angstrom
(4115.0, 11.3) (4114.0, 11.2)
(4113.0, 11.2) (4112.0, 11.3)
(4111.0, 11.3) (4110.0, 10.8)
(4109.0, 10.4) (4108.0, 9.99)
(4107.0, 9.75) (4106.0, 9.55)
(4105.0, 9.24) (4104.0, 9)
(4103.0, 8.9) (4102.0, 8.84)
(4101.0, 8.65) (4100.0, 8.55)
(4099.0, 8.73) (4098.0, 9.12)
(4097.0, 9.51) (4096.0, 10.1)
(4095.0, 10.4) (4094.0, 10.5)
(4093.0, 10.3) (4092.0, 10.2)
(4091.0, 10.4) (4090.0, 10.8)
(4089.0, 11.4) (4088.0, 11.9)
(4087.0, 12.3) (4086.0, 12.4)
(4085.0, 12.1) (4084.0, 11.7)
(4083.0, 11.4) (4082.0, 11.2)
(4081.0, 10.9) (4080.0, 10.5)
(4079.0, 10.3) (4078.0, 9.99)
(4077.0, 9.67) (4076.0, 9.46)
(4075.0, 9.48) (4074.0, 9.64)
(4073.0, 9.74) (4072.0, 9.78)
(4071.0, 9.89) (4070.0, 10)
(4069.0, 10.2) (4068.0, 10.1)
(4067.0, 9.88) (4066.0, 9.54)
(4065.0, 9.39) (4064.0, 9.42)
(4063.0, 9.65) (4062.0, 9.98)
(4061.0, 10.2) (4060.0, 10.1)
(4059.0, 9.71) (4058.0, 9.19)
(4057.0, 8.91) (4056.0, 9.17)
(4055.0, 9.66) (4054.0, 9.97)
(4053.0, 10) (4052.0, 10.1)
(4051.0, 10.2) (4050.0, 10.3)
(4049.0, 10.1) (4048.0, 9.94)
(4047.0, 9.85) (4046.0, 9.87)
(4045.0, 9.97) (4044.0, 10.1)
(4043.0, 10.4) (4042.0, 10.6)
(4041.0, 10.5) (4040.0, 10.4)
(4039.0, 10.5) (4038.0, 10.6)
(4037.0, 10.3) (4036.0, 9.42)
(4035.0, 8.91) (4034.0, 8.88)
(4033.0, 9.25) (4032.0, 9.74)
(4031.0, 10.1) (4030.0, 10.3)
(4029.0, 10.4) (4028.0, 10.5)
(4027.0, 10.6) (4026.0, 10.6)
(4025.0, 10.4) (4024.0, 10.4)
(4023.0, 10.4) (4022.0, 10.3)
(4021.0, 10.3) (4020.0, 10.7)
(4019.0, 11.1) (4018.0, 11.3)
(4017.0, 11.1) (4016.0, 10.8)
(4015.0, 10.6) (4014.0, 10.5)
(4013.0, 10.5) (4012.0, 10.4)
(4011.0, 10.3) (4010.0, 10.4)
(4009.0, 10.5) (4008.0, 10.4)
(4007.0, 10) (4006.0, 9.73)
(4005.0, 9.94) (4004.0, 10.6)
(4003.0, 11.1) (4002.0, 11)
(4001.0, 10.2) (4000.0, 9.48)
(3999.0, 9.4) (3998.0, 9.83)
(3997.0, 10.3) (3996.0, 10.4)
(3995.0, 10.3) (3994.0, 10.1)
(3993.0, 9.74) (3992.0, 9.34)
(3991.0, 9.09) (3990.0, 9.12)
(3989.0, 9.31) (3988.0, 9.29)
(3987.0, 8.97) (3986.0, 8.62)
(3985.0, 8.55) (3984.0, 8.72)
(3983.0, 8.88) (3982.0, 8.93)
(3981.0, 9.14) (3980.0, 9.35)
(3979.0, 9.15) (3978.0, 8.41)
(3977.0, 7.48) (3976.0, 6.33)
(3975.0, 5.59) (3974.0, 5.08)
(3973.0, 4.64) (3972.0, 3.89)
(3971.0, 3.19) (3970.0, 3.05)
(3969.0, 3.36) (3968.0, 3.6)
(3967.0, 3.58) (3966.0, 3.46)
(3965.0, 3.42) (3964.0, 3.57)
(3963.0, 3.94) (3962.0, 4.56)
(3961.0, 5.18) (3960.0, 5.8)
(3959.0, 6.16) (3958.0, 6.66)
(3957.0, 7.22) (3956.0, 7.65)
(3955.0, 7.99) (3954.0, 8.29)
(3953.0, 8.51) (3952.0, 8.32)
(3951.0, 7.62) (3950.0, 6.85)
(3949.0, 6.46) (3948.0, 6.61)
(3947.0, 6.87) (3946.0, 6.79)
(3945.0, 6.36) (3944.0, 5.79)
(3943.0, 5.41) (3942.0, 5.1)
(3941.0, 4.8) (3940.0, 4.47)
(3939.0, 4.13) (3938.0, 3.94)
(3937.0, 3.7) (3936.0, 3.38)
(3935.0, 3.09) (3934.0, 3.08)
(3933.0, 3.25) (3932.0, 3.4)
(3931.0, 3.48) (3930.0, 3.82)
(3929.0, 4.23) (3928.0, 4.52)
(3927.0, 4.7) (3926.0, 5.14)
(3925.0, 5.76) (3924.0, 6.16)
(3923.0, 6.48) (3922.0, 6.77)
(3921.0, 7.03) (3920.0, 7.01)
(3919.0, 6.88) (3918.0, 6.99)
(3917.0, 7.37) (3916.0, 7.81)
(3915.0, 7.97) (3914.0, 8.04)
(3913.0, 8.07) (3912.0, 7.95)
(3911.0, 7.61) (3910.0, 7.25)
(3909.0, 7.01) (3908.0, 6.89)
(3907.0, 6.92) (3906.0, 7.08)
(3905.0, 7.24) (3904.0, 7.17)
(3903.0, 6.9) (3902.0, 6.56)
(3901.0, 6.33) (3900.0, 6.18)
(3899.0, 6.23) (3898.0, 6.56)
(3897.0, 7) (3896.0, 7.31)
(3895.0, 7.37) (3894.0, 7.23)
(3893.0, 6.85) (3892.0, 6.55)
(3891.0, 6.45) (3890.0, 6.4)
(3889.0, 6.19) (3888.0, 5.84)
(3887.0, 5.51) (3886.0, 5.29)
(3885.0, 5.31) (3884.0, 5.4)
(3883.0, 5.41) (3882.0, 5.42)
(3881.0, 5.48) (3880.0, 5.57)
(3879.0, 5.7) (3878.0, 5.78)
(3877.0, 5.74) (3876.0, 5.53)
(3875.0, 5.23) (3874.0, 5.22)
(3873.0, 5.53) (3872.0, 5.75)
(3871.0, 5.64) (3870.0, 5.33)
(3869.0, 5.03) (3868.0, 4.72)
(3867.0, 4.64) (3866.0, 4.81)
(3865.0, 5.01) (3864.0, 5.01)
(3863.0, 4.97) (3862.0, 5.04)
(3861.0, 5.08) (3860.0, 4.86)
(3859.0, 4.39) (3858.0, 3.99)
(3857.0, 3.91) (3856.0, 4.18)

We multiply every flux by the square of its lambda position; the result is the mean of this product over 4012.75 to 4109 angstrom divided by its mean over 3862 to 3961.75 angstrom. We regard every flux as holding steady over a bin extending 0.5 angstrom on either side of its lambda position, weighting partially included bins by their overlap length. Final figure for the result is 1.8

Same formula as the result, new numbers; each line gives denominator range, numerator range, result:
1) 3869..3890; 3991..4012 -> 1.94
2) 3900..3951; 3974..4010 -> 1.62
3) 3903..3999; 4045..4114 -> 1.64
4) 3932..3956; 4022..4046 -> 1.87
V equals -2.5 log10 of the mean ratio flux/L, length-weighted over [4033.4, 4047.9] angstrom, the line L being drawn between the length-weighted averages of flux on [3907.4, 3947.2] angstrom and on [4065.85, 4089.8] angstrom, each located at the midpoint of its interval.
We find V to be -0.07 mag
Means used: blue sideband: 5.71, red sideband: 10.6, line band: 10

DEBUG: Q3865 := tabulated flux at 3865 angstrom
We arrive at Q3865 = 5.01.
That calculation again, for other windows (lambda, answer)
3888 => 5.84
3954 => 8.29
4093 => 10.3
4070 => 10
